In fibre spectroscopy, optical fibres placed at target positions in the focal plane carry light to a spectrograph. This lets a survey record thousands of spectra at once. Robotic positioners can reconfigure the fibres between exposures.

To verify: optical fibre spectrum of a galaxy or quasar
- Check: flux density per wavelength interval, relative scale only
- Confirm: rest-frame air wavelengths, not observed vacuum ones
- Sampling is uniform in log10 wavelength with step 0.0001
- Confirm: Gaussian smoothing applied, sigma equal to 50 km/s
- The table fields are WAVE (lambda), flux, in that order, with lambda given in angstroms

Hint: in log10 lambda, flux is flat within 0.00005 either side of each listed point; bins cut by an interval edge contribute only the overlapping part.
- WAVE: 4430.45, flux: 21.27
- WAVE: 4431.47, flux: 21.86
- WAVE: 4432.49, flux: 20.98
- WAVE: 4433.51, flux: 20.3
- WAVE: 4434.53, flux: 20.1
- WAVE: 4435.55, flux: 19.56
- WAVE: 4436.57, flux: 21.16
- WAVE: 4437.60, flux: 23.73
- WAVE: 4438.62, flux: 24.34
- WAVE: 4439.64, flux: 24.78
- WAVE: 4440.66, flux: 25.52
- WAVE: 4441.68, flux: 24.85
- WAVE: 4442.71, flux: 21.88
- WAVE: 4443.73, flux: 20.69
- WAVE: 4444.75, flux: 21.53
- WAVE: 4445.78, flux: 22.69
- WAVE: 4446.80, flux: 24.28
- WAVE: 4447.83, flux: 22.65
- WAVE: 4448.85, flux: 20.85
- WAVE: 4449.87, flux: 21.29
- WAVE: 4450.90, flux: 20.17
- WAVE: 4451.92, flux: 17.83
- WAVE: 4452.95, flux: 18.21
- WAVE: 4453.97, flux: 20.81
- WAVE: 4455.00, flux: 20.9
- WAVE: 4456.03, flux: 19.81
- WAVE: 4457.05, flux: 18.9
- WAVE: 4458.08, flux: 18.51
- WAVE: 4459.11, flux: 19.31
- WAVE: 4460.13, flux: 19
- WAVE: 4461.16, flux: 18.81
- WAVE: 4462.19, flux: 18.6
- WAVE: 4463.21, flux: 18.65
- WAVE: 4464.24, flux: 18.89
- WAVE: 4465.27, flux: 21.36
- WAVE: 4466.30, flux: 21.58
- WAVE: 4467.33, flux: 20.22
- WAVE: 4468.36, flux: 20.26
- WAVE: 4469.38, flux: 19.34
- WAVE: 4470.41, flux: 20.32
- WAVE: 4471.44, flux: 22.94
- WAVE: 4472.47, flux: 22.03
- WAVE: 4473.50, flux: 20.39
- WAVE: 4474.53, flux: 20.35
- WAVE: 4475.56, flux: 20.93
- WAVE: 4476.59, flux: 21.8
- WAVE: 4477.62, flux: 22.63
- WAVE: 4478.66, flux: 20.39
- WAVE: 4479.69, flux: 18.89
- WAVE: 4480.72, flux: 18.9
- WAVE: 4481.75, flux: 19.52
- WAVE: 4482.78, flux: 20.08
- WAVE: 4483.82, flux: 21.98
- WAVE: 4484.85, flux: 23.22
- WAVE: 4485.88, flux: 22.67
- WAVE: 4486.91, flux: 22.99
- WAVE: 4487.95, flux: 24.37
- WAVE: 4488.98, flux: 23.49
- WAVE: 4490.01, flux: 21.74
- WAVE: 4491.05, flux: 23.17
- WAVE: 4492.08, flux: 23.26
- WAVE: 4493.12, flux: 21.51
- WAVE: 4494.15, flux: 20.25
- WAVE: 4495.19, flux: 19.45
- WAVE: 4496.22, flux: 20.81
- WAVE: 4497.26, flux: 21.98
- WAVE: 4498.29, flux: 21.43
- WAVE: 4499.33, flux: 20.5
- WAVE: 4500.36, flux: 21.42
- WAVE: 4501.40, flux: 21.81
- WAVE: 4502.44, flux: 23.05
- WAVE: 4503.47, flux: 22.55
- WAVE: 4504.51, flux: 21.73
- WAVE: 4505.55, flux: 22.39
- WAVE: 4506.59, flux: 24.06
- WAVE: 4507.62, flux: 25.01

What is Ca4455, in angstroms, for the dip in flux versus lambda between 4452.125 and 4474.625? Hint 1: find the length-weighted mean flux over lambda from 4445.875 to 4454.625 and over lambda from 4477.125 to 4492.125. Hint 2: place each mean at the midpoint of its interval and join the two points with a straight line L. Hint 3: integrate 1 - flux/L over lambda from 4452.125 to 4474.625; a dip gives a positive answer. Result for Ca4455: 1.4 angstroms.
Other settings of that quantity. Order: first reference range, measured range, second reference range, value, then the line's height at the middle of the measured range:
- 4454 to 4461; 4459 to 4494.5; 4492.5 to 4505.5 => -1.1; 20.4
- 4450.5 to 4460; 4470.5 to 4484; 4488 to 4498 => 0.0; 20.8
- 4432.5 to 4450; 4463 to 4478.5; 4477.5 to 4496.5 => 0.7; 21.8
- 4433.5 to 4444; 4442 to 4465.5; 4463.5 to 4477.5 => 1.6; 21.8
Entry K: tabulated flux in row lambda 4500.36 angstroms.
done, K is 21.42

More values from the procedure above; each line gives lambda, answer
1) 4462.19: 18.6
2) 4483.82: 21.98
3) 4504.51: 21.73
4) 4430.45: 21.27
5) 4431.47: 21.86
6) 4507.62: 25.01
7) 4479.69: 18.89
